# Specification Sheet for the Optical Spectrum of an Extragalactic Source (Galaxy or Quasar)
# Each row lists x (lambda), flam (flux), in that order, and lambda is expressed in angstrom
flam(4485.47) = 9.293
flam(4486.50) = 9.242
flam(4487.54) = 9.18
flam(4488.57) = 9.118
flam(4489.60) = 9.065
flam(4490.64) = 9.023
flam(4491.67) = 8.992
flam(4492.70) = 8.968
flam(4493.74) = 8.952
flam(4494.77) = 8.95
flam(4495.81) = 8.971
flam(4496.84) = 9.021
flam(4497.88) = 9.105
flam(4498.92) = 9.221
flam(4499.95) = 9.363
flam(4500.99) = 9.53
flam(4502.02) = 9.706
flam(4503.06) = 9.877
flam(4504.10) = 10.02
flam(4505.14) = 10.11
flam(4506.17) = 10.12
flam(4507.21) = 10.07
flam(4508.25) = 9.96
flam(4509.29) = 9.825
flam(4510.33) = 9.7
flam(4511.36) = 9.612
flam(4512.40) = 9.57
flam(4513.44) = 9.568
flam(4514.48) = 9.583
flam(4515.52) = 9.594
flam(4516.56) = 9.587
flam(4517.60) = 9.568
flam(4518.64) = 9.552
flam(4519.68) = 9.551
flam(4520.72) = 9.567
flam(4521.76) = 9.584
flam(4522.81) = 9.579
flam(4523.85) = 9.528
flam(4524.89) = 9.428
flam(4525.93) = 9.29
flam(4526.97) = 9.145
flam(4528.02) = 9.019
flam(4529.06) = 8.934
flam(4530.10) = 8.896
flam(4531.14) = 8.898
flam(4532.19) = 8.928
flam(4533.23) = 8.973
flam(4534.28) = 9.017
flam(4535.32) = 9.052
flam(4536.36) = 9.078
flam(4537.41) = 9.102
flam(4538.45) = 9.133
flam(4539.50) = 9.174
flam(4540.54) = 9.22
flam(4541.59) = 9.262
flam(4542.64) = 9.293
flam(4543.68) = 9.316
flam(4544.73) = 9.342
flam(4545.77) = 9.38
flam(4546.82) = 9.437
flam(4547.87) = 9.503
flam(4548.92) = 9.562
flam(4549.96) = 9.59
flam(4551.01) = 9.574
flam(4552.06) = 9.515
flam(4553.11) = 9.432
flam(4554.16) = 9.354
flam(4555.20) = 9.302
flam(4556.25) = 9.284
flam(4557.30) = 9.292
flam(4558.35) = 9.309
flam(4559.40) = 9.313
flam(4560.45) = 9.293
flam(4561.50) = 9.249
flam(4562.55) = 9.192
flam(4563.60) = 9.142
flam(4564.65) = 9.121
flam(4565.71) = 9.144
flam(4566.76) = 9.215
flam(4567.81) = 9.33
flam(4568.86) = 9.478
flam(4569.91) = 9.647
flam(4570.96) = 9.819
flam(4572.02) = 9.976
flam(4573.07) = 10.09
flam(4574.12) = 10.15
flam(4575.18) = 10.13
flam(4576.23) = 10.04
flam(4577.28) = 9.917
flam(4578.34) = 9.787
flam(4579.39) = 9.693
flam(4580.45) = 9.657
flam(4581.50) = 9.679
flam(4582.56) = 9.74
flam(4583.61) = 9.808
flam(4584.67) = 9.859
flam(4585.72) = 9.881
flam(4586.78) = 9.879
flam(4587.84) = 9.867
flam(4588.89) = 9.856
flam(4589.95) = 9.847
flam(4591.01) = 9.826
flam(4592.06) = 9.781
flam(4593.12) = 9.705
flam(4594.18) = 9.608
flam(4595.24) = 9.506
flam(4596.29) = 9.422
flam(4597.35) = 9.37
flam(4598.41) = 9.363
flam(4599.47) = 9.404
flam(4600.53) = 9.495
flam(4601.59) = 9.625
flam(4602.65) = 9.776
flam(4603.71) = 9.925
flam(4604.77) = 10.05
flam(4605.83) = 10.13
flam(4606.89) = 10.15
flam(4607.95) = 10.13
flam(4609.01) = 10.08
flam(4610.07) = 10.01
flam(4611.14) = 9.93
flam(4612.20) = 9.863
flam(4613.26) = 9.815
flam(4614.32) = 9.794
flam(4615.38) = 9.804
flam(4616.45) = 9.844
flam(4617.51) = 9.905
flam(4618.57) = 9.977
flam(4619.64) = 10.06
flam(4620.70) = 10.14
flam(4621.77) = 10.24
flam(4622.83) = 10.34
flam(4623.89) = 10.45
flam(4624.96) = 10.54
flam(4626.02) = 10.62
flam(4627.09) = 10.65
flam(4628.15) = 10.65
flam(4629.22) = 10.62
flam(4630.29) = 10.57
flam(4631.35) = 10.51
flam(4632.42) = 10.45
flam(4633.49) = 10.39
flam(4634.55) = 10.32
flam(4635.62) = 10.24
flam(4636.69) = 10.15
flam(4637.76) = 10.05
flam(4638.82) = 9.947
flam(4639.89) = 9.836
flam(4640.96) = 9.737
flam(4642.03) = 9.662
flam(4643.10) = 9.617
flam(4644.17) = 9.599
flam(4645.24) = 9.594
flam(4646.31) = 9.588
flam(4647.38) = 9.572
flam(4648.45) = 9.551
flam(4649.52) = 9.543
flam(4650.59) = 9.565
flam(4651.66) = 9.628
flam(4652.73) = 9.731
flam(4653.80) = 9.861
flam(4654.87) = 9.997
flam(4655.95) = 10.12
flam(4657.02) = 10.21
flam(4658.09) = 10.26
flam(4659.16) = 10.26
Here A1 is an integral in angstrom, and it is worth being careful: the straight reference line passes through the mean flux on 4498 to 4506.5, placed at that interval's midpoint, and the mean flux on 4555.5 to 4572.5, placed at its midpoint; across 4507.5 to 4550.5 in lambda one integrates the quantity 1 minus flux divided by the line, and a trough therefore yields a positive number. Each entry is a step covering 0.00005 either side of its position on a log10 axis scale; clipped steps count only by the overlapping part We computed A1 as 0.9 angstrom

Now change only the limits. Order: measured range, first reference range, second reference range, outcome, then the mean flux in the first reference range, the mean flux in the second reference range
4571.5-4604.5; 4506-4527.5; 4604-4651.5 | 0.4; 9.61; 10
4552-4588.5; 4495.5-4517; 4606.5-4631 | 1.3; 9.63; 10.2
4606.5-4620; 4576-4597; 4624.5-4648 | 0.0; 9.76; 10.1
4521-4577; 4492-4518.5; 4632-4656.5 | 1.6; 9.54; 9.86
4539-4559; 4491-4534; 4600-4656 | 0.5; 9.42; 10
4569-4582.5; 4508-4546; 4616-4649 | -0.2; 9.34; 10.1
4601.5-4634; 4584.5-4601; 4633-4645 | -1.2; 9.66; 9.95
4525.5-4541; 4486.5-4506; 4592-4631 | 0.8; 9.3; 9.99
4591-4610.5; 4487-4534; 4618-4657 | 0.2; 9.39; 10.1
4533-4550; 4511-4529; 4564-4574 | 0.5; 9.47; 9.56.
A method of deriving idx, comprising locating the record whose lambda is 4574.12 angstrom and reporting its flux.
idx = 10.15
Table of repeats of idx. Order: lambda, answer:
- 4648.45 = 9.551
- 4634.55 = 10.32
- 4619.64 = 10.06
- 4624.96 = 10.54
